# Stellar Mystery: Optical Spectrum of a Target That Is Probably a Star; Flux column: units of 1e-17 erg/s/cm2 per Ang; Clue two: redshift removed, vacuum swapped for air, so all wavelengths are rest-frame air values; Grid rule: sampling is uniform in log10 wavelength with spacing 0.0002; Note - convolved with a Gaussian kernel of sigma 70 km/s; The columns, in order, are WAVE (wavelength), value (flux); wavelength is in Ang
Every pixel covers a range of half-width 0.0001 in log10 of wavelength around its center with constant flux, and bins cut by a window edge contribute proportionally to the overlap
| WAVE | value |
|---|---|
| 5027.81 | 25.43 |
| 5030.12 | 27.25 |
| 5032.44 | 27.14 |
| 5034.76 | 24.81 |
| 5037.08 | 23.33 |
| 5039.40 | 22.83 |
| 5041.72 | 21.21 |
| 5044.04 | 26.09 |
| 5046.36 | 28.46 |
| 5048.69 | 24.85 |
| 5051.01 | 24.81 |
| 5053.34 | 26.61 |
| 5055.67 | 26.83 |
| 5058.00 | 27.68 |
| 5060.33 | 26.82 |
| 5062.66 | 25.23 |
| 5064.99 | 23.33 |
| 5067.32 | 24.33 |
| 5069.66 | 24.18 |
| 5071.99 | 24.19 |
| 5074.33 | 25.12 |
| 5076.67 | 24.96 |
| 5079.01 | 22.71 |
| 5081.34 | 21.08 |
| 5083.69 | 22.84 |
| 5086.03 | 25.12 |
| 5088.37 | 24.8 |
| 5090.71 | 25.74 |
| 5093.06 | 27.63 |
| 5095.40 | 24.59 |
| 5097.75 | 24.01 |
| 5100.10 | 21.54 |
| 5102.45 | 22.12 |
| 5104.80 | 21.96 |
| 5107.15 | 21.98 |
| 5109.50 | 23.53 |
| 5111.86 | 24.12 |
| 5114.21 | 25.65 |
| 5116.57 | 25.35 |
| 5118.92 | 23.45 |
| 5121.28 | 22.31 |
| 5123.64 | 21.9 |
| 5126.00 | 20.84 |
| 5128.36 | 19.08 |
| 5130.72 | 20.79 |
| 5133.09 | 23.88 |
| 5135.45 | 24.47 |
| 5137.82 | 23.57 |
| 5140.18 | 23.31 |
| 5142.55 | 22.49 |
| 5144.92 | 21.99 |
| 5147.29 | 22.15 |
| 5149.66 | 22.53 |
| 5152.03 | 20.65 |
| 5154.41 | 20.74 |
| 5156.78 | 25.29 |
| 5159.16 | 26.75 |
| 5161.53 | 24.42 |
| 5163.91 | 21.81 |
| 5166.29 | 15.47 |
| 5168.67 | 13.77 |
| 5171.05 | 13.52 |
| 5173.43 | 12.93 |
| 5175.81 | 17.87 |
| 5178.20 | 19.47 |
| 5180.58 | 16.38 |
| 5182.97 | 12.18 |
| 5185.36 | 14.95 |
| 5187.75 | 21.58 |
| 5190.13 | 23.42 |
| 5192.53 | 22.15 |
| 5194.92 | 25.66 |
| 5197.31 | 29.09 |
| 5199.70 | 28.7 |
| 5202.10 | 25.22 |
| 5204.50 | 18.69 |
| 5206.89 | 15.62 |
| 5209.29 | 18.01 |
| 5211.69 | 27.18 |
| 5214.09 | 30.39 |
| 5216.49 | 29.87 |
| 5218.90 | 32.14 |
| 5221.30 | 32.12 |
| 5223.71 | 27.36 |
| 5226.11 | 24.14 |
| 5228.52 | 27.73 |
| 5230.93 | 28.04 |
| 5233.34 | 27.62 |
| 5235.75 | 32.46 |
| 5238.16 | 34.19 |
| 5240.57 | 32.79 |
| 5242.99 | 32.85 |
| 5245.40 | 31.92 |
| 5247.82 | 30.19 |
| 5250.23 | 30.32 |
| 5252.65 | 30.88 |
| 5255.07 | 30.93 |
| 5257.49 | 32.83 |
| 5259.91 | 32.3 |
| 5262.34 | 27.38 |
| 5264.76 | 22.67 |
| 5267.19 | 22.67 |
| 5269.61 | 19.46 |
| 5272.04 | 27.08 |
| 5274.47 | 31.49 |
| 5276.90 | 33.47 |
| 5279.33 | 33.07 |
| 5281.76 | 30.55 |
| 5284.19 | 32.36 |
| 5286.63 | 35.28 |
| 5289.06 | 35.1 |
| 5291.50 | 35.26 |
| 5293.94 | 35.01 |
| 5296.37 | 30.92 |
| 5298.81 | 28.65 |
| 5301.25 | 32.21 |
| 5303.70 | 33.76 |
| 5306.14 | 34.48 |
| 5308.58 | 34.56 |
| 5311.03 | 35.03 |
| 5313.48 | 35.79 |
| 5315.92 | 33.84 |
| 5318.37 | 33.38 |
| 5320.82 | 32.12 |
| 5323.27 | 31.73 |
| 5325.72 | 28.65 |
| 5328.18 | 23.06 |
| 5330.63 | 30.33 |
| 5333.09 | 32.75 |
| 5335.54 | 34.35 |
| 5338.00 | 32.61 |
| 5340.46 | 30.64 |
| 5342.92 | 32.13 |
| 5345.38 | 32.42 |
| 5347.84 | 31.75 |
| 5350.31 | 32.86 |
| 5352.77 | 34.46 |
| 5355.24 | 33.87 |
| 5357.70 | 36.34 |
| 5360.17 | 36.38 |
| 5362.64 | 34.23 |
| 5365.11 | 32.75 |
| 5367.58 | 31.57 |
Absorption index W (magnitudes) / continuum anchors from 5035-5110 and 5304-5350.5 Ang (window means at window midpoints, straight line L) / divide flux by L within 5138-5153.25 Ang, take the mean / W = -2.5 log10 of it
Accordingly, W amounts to 0.195 mag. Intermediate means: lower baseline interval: 24.4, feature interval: 22.3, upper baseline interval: 32.2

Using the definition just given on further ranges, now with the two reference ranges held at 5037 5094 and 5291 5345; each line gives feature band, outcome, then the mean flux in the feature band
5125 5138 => 0.21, 22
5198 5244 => 0.07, 27.6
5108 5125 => 0.12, 23.7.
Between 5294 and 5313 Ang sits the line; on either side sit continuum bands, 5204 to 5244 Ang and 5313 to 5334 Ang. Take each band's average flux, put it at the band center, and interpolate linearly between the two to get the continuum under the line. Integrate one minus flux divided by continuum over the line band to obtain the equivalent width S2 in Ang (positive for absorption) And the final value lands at -1.6 Ang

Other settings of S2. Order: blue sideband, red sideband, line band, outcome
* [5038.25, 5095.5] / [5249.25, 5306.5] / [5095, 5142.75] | 6.2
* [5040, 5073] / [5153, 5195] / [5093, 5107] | -0.1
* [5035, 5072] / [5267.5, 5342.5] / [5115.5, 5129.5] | 2.5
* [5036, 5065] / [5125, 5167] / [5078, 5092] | 0.3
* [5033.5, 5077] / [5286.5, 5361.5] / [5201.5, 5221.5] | 3.0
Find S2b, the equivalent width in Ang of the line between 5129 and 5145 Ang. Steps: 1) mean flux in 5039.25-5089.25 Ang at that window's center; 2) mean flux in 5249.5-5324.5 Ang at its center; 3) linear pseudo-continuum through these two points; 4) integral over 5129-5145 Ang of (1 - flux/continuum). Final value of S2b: 2.4 Ang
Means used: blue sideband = 24.8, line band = 22.9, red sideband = 31.5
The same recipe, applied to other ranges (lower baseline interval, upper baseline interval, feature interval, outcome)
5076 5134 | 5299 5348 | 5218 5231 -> -0.2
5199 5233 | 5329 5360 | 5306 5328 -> -0.9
